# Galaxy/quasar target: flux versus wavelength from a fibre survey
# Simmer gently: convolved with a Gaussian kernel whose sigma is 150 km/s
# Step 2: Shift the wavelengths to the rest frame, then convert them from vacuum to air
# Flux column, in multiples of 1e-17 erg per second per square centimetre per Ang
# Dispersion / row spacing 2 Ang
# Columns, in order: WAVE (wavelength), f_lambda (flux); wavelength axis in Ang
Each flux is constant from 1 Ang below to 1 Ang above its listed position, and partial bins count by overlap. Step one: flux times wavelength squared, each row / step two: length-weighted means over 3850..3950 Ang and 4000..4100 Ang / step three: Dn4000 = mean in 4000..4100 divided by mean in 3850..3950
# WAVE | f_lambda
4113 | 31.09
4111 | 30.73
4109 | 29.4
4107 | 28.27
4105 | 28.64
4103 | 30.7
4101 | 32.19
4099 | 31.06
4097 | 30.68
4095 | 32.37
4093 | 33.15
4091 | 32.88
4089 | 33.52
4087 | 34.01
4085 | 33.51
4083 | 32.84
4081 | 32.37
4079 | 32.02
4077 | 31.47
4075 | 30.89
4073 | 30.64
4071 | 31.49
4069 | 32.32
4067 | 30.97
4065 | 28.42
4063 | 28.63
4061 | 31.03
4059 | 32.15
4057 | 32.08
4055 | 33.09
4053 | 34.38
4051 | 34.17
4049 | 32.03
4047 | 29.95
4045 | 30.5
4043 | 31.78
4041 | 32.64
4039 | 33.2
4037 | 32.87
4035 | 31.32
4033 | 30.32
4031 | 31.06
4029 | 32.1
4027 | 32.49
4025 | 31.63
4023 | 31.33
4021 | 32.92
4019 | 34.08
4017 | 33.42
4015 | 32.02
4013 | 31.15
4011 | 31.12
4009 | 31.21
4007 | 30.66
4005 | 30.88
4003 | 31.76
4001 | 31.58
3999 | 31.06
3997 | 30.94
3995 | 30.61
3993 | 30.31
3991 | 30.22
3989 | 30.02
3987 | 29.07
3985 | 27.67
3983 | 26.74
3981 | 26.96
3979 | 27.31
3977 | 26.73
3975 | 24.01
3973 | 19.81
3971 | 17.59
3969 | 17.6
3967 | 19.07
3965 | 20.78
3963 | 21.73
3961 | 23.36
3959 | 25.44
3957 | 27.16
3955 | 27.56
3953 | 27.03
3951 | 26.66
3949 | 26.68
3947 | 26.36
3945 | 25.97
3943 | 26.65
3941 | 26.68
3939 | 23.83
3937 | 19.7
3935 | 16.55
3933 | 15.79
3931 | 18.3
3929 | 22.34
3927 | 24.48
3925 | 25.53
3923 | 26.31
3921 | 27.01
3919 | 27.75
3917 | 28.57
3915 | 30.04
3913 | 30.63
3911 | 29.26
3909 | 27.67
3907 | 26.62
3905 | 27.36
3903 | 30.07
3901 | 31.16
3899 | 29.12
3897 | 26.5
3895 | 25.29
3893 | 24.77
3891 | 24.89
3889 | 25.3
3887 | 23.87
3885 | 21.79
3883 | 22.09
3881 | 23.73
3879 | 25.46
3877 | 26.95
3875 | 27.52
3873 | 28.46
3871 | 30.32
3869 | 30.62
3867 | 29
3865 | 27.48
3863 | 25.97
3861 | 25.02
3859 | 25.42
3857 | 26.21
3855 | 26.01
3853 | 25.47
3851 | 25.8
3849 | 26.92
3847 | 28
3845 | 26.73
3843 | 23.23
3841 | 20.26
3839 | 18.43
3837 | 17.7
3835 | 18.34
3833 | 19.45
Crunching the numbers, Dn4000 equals 1.33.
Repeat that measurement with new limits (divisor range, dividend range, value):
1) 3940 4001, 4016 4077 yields 1.27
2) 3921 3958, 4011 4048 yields 1.38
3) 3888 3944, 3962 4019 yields 1.12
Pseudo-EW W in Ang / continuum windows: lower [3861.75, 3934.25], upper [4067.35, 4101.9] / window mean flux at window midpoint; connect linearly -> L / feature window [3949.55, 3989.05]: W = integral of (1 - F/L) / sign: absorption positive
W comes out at 5.6 Ang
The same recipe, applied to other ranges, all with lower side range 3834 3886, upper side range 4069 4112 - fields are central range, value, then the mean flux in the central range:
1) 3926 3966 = 5.65 Ang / 23.7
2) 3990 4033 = -3.16 Ang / 31.5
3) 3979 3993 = 0.08 Ang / 28.5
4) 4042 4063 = -0.99 Ang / 32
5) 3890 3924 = -1.79 Ang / 27.8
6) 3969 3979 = 2.19 Ang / 22.1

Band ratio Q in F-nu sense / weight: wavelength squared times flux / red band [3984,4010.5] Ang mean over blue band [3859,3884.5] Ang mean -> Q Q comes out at 1.22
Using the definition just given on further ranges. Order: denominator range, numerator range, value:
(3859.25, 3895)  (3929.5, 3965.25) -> 0.95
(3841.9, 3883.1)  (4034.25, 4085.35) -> 1.32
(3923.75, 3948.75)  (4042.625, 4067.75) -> 1.46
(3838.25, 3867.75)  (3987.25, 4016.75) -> 1.32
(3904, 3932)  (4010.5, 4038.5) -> 1.27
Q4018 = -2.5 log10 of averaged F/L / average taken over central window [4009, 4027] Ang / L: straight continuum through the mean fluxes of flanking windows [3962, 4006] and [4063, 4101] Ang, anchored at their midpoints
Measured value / -0.14 mag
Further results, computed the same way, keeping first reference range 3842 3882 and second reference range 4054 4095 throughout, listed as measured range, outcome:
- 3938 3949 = 0.11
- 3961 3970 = 0.40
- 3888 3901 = 0.05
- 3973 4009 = 0.03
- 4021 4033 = -0.03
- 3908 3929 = 0.02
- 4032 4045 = -0.03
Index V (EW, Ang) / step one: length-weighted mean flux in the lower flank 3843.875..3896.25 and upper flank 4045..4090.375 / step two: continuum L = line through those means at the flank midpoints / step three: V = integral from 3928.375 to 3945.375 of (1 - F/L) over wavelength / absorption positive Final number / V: 3.9 Ang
